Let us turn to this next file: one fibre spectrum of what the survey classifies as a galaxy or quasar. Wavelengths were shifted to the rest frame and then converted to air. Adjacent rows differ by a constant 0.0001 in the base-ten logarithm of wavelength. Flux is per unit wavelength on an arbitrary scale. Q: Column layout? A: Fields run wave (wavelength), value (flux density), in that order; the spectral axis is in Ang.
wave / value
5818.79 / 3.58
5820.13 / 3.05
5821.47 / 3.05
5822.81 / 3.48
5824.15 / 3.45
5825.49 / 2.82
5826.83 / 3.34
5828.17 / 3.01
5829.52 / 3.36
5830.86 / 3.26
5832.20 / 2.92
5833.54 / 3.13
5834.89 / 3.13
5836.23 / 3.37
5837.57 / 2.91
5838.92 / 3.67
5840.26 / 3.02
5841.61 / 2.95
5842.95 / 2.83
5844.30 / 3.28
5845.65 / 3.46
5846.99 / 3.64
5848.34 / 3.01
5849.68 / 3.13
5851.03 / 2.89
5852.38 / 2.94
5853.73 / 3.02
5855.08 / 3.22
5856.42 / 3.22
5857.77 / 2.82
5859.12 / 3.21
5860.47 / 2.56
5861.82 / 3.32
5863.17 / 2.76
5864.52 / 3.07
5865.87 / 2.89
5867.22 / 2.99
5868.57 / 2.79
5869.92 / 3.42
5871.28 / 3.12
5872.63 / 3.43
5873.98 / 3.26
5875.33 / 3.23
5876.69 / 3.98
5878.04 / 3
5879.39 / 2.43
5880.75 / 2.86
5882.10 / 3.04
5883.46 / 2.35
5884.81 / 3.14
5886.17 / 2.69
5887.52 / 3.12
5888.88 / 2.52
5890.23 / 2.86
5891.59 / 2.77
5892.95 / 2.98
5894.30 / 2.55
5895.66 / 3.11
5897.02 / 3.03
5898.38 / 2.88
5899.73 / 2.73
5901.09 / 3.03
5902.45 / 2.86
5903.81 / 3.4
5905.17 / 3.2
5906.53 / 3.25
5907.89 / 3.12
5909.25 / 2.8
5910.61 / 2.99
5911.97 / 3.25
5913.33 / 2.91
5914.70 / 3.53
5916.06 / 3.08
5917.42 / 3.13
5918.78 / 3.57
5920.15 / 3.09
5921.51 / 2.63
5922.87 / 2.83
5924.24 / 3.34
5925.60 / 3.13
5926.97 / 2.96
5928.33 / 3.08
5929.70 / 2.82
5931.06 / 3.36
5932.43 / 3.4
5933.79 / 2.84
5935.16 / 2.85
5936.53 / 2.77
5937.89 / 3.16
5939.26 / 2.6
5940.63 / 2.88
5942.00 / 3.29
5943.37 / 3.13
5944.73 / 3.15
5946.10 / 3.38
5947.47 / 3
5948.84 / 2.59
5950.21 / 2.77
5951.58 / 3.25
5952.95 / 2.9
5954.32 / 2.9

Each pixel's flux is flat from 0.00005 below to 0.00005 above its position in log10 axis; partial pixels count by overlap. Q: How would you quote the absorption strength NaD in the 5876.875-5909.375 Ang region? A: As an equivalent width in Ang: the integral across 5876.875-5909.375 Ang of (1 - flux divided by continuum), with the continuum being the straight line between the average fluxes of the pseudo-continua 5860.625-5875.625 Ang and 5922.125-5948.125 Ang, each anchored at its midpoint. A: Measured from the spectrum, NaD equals 1.6 Ang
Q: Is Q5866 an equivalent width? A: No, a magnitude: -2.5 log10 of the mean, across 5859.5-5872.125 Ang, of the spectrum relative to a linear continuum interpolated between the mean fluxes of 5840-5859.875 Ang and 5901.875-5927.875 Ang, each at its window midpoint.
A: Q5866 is 0.04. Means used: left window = 3.11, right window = 3.11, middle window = 3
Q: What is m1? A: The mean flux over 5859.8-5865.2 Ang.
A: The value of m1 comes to 2.93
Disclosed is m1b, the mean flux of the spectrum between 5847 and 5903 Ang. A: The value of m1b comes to 2.99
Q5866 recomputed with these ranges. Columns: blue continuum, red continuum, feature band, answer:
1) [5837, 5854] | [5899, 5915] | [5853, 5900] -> 0.04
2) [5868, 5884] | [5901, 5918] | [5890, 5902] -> 0.08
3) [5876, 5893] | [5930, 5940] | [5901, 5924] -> -0.06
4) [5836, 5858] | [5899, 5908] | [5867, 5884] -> 0.01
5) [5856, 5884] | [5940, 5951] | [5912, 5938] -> -0.02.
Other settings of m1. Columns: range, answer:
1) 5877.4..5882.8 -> 2.83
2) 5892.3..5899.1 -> 2.91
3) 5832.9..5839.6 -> 3.24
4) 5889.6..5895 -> 2.79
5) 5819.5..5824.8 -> 3.26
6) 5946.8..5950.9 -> 2.79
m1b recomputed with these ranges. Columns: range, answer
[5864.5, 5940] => 3.02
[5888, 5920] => 3.03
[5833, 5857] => 3.16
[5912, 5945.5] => 3.07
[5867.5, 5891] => 3.01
